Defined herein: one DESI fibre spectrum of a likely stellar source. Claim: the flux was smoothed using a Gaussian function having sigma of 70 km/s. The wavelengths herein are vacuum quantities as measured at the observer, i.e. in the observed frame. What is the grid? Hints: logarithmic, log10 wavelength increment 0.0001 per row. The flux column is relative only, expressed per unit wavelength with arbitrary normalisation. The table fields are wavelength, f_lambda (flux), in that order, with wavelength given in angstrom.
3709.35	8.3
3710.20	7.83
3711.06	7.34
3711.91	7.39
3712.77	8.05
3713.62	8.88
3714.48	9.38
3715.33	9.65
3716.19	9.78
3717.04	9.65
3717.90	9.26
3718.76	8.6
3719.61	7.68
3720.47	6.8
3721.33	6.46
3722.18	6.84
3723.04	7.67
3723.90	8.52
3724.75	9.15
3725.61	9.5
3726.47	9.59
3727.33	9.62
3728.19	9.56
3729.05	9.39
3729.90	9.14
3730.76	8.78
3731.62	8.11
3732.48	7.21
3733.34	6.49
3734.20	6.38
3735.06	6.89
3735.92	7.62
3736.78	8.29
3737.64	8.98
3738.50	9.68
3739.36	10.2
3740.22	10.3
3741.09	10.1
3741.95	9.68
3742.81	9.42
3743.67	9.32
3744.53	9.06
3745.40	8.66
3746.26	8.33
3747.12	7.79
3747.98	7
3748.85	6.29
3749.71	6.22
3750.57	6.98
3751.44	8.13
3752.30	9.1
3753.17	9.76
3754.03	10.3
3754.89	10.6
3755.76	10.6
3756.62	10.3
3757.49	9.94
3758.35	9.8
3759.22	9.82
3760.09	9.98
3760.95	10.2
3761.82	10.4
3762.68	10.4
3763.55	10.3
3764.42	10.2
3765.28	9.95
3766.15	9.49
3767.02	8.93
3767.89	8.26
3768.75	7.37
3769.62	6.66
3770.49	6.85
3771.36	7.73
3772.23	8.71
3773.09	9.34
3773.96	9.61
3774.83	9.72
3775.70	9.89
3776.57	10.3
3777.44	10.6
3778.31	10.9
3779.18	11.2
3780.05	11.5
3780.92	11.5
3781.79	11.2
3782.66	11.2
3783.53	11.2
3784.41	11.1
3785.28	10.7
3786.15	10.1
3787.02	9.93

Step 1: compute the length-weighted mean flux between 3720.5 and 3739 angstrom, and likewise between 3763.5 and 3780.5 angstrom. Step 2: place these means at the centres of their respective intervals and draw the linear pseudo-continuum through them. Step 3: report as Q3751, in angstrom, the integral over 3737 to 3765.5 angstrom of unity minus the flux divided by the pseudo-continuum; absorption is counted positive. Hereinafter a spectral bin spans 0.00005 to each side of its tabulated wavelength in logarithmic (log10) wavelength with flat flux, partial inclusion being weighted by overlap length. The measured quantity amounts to -1.6 angstrom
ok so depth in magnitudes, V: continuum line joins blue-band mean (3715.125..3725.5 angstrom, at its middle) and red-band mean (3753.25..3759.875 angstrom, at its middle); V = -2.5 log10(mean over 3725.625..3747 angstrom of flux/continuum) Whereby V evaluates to 0.04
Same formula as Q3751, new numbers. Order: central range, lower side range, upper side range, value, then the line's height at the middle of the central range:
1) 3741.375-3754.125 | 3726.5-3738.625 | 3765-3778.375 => 0.3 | 8.56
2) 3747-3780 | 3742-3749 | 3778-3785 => 1.8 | 9.8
